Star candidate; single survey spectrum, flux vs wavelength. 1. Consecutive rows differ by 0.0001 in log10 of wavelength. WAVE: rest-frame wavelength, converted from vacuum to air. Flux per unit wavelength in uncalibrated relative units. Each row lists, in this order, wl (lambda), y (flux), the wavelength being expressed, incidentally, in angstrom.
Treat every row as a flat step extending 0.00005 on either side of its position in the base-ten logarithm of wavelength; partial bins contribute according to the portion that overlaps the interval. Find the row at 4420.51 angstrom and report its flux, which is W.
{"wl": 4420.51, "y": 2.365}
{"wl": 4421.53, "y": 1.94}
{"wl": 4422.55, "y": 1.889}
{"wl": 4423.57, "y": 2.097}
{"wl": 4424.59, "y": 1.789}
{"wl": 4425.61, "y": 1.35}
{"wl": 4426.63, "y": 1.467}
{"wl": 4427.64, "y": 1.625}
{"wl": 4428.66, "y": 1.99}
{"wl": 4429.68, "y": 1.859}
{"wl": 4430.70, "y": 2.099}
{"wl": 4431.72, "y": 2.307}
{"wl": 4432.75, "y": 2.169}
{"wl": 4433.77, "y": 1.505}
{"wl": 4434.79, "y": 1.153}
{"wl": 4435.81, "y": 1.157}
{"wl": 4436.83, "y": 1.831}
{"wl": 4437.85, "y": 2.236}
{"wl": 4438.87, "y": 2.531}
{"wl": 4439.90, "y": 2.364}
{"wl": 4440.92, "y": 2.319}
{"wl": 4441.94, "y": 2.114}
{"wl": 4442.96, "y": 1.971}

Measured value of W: 2.365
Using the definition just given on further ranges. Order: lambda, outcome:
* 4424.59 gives 1.789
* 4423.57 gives 2.097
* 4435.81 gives 1.157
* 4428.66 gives 1.99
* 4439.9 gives 2.364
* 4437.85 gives 2.236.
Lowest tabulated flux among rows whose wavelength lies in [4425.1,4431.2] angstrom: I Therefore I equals 1.35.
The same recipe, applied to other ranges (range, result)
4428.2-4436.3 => 1.153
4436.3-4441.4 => 1.831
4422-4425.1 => 1.789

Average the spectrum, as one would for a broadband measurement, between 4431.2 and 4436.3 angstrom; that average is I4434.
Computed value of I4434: 1.66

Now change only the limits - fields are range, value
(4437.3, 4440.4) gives 2.37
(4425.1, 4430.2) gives 1.66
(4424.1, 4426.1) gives 1.57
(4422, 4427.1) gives 1.72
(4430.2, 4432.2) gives 2.2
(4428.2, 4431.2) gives 1.98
